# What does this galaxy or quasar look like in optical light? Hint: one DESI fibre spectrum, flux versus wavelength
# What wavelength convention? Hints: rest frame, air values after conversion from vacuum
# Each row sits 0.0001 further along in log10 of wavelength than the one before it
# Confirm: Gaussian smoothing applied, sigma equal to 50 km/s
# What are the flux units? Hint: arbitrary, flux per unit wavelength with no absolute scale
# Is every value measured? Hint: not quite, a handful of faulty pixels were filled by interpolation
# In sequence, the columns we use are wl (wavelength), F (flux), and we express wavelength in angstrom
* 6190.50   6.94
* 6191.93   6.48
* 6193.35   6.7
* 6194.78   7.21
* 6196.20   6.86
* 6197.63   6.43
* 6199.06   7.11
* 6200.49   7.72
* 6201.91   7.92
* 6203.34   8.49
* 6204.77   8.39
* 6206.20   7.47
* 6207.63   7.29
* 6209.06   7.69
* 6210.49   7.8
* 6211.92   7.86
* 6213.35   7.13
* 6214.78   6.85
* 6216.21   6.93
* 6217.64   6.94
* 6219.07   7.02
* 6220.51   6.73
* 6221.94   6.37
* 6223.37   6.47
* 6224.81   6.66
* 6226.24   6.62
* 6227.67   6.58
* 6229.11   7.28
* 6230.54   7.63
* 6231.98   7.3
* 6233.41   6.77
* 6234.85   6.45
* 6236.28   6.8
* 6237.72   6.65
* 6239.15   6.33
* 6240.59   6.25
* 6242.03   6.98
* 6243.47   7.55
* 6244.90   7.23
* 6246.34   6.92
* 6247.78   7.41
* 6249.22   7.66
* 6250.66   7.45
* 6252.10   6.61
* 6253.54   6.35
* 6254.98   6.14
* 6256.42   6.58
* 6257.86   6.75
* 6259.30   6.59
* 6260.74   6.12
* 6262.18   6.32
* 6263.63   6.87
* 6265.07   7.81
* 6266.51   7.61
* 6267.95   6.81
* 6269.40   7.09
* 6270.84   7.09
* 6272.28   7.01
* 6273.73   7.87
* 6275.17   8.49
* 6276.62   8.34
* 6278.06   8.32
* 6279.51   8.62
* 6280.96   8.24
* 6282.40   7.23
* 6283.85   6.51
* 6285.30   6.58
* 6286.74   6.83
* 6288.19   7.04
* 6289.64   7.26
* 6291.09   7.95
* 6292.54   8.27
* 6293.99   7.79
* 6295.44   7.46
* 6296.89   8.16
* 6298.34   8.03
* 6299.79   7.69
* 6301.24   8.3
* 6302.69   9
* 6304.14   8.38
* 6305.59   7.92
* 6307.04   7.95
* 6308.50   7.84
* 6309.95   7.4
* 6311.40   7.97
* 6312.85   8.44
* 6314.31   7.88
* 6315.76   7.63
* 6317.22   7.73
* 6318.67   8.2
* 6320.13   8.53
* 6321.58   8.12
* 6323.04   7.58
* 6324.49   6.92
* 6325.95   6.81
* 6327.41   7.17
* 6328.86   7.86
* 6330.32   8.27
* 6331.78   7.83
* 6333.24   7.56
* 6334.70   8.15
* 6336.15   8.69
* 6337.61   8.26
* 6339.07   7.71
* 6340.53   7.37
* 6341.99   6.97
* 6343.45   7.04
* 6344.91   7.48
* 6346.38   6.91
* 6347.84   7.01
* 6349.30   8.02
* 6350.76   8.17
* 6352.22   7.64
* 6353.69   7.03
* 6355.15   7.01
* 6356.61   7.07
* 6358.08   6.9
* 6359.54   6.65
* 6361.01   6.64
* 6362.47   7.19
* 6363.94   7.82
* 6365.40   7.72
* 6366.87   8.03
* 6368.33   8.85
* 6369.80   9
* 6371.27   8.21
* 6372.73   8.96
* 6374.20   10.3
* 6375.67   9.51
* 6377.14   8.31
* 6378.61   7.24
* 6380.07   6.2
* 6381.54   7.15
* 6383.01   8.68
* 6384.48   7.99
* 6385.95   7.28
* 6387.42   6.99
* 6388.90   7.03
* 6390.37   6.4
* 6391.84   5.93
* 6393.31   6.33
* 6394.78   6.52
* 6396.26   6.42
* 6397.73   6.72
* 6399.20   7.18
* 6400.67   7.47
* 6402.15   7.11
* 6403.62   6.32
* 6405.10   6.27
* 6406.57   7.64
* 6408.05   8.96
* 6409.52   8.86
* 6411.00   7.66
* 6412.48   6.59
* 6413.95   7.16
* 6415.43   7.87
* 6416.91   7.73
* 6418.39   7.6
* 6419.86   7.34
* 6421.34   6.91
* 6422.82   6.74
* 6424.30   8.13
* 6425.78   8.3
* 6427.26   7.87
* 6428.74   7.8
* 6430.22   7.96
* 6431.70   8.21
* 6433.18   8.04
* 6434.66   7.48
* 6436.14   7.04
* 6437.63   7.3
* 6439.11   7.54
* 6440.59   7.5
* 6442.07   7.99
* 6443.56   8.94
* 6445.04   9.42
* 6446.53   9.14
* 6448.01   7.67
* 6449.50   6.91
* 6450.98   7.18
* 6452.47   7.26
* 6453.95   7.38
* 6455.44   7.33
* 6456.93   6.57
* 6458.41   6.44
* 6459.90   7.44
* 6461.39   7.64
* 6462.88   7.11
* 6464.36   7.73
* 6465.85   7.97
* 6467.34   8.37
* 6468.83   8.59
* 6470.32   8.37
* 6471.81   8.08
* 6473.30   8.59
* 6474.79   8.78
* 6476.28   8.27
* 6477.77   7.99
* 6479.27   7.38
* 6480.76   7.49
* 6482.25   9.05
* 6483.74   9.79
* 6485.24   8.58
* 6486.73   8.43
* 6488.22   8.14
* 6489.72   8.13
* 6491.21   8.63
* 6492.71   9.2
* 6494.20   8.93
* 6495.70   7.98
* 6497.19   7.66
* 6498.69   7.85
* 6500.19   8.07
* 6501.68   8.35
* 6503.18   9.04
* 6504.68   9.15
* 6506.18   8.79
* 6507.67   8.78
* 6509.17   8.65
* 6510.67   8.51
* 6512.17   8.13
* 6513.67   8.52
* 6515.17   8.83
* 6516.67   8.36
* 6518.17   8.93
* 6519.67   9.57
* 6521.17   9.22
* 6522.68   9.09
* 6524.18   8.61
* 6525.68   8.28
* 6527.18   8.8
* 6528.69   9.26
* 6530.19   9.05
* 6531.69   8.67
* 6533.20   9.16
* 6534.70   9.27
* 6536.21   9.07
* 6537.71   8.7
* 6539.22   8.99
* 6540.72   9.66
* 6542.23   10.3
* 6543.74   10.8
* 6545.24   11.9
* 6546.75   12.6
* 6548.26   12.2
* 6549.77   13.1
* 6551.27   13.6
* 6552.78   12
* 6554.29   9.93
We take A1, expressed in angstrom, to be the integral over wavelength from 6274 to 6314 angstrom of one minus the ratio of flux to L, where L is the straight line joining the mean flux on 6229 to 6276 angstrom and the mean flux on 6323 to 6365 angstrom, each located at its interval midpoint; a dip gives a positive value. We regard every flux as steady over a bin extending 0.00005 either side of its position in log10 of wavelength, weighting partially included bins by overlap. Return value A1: -3.65 angstrom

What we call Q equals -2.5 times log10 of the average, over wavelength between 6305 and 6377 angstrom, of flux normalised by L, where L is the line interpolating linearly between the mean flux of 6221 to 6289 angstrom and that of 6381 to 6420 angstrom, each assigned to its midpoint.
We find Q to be -0.09 mag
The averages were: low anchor 7.05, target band 7.8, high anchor 7.23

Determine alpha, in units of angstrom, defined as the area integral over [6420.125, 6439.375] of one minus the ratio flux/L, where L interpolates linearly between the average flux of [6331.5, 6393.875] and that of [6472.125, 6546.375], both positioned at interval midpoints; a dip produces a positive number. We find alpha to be 1.25 angstrom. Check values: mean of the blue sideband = 7.61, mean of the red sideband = 8.82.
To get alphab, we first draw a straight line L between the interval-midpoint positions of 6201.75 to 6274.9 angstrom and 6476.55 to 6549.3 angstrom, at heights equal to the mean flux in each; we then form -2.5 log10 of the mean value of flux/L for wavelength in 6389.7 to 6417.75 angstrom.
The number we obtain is 0.16 mag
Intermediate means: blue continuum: 7.05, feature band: 7.12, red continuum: 8.98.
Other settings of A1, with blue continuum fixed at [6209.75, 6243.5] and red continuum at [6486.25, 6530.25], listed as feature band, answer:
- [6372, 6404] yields 2.06 angstrom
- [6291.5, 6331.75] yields -2.60 angstrom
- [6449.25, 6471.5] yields 2.20 angstrom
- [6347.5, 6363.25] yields 0.96 angstrom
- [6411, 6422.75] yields 1.11 angstrom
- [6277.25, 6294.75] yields -0.71 angstrom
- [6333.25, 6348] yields 0.04 angstrom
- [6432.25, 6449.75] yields 0.57 angstrom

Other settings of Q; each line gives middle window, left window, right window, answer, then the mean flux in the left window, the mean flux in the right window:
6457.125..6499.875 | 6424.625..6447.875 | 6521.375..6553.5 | 0.098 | 8.03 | 10.1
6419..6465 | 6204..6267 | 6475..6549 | 0.112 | 6.98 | 8.96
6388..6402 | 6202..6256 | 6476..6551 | 0.227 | 7.06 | 9.08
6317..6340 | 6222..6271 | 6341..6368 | -0.091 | 6.87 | 7.32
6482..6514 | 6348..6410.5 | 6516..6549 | 0.068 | 7.51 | 9.57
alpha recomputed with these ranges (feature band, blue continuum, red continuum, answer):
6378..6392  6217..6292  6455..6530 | 1.1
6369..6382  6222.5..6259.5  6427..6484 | -1.5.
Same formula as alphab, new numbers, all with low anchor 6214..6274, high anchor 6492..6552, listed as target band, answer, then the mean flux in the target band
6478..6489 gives 0.077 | 8.38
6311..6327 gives -0.034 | 7.78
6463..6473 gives 0.093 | 8.14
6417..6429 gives 0.119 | 7.59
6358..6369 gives 0.062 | 7.51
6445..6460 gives 0.174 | 7.43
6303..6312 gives -0.073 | 7.96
